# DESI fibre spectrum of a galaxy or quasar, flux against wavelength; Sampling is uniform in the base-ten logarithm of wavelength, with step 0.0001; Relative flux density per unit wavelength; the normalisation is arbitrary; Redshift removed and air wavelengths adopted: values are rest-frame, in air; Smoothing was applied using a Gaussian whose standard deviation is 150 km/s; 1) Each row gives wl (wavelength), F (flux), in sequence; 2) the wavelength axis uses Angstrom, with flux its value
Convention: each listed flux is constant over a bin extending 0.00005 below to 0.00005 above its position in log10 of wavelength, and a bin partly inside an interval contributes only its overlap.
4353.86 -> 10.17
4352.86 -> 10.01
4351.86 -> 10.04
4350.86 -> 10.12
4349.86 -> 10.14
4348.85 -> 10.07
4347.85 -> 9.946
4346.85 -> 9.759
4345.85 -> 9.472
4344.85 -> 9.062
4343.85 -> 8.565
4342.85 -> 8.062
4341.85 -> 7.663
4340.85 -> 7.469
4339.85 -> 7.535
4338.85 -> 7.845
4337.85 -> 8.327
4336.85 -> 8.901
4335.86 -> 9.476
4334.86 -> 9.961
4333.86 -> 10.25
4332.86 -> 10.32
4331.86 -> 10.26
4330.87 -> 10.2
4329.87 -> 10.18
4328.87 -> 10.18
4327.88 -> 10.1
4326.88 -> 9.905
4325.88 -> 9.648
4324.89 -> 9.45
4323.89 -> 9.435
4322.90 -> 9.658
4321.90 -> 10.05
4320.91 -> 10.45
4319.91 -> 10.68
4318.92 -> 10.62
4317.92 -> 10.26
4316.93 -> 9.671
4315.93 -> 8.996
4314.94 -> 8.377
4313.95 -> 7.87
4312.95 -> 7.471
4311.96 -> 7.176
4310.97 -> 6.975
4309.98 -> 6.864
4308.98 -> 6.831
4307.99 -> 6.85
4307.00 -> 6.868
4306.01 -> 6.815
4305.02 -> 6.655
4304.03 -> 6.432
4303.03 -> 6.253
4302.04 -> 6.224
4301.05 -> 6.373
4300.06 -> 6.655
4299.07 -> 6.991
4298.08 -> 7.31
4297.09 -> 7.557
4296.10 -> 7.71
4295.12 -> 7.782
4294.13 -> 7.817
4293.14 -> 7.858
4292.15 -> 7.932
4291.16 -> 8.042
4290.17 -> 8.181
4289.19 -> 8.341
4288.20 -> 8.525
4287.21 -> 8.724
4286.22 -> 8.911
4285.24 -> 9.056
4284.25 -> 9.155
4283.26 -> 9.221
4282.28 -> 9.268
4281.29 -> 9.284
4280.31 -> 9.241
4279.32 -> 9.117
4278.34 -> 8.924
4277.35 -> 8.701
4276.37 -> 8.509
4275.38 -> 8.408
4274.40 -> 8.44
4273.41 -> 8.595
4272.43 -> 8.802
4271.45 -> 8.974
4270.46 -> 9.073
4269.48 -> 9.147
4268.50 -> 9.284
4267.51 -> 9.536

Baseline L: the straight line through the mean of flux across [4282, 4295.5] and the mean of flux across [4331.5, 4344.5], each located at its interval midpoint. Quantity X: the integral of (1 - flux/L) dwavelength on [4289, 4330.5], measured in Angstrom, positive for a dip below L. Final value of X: 1.88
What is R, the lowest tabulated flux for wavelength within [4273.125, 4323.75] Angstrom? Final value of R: 6.224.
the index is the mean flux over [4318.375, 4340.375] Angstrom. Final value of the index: 9.7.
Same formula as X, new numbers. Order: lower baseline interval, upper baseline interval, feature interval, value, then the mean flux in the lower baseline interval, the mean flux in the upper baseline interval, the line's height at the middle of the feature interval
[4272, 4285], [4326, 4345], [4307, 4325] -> 0.8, 8.9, 9.18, 9.08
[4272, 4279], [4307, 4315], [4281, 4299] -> -0.6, 8.64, 7.22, 8.06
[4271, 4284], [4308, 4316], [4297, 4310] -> 1.8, 8.89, 7.45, 7.81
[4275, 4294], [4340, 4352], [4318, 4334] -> -2.0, 8.69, 9.12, 8.98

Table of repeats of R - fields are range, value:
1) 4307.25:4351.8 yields 6.831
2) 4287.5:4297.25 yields 7.557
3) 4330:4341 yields 7.469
